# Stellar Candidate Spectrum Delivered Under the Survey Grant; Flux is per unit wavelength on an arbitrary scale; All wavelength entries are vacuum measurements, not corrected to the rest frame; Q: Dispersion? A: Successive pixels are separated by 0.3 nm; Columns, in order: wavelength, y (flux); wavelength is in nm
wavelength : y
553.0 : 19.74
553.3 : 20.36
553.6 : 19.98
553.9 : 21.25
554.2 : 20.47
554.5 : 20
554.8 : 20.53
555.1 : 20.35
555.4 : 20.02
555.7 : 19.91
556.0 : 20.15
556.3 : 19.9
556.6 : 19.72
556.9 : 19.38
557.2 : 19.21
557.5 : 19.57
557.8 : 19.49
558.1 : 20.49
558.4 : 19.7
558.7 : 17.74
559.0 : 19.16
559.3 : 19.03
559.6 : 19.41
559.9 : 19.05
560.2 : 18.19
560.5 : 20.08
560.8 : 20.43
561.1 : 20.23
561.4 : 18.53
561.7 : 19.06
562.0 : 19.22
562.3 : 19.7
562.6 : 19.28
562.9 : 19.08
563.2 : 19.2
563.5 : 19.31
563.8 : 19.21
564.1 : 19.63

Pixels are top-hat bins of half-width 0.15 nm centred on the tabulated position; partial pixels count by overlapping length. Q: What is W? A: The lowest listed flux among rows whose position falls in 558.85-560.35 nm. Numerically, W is 18.19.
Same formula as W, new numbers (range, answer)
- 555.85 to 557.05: 19.38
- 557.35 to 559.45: 17.74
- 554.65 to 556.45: 19.9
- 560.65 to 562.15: 18.53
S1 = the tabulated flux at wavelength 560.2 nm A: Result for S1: 18.19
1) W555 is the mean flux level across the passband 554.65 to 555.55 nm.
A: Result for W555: 20.3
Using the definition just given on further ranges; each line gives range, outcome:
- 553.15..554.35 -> 20.5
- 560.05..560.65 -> 19.1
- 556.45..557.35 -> 19.4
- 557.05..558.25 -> 19.7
